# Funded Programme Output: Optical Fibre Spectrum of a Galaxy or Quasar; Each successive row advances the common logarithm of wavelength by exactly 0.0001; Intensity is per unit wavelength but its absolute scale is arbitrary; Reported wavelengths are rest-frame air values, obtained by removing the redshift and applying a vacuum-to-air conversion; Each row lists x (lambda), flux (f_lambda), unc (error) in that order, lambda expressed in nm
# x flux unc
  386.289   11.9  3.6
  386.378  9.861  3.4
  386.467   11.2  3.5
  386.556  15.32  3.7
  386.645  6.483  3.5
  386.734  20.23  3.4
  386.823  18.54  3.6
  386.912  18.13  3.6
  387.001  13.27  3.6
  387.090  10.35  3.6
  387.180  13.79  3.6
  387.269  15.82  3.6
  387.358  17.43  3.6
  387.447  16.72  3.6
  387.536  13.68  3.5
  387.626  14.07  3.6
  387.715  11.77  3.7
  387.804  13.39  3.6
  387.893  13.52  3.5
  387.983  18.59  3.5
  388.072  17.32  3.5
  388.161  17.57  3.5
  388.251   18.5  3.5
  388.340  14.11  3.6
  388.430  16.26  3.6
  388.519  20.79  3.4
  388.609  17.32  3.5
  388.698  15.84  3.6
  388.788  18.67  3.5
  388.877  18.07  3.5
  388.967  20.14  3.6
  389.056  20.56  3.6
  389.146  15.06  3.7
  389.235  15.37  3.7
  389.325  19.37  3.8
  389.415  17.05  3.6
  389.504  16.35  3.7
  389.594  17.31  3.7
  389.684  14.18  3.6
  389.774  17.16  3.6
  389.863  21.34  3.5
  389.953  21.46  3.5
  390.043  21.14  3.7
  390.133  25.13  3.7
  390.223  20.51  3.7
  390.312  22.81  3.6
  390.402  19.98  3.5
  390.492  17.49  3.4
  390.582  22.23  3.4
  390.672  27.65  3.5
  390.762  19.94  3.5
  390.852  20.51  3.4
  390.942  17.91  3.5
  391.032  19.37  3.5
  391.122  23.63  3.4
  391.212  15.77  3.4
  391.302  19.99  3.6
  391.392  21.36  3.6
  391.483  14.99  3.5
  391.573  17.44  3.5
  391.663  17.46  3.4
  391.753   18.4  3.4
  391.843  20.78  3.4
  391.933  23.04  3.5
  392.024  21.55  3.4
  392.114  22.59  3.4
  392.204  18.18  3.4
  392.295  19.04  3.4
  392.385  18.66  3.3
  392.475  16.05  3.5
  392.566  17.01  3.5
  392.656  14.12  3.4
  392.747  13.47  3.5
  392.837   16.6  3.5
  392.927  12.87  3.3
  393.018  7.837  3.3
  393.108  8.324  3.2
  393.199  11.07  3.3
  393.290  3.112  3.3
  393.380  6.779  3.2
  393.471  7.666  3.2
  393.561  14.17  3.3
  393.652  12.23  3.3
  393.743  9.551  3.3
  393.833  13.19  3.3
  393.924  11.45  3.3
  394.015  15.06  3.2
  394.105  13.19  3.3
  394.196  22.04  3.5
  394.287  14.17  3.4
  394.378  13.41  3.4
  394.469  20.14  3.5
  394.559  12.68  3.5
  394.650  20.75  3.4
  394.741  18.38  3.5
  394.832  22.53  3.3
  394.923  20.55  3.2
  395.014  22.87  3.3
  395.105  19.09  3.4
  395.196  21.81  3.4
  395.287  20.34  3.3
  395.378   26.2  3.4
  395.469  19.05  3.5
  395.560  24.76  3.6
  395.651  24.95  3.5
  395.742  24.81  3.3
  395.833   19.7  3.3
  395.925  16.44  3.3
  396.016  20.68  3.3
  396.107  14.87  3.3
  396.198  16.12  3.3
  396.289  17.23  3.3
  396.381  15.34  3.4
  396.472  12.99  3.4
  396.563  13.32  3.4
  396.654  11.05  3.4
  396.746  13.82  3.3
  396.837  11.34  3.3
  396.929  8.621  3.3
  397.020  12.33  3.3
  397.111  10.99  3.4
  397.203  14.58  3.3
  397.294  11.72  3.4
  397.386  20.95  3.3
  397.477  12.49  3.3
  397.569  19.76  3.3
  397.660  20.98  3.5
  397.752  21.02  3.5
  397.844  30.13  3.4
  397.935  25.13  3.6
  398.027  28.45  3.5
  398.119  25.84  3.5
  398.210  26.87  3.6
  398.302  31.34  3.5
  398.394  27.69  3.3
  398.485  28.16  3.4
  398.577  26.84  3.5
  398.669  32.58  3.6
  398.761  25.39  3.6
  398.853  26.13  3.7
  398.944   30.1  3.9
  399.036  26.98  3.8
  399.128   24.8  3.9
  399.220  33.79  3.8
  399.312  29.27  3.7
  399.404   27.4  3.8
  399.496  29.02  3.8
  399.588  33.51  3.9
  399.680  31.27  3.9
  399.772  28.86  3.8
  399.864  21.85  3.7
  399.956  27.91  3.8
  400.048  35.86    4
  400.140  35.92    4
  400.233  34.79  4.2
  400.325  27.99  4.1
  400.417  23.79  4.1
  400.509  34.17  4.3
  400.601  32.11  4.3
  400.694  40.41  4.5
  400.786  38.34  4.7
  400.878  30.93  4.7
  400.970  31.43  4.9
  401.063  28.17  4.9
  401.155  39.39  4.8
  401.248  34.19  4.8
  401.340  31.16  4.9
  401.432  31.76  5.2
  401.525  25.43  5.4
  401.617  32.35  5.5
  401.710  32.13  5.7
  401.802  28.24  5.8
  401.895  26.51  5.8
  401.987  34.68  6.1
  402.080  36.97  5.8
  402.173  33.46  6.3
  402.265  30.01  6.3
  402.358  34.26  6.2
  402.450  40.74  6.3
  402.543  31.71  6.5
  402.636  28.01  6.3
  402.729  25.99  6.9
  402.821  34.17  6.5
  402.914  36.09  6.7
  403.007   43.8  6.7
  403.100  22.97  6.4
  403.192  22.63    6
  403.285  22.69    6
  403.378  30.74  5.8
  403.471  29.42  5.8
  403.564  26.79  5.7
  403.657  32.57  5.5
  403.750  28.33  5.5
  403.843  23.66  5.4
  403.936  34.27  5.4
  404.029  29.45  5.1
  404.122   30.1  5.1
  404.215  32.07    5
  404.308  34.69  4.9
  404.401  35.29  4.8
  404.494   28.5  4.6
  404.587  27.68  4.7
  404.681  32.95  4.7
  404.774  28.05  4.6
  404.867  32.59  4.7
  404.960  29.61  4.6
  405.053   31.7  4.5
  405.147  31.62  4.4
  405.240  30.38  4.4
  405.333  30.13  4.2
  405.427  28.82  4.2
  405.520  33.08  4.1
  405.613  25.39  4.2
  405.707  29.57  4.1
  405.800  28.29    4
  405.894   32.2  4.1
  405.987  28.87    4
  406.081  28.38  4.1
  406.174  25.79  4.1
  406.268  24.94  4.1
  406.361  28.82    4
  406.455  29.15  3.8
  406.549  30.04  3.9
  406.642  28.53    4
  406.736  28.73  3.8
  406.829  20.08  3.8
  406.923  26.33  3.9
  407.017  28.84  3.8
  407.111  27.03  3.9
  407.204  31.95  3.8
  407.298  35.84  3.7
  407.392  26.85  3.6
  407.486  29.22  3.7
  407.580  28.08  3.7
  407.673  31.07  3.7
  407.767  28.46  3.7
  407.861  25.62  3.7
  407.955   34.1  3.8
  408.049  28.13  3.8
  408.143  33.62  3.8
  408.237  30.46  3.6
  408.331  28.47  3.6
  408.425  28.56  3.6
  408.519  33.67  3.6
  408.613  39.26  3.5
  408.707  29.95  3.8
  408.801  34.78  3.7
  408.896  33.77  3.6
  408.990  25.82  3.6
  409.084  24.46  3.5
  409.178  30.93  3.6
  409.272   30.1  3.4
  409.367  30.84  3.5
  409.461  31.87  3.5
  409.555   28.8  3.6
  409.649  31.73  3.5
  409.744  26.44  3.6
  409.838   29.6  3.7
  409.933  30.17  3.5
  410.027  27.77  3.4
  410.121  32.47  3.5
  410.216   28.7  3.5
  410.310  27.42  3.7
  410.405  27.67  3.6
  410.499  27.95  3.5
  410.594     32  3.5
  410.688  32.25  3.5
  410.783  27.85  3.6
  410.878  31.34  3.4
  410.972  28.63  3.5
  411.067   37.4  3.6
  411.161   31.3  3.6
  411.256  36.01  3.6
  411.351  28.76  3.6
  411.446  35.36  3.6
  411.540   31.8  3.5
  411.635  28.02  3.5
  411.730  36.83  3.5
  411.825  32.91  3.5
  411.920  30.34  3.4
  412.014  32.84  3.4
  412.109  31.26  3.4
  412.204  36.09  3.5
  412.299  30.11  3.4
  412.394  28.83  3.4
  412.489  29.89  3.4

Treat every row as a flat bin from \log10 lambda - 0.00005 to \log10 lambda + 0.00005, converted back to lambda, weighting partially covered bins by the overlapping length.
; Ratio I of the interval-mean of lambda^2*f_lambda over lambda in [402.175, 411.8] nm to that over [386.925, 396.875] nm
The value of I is 1.90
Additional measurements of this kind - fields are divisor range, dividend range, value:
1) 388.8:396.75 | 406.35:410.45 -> 1.82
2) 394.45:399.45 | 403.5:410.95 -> 1.48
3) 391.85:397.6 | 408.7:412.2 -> 2.07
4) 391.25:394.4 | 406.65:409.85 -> 2.14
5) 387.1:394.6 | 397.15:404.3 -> 1.84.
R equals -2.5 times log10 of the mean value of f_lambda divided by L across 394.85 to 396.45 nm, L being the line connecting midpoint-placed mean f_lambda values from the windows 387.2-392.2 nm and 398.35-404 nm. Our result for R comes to 0.22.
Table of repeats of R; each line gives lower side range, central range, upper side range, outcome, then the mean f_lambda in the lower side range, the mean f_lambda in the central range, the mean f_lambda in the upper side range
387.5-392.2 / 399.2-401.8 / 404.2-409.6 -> -0.22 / 18.6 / 31.5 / 29.9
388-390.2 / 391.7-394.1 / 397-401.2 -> 0.44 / 18.2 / 14.3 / 27.4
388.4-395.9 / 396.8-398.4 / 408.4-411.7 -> 0.10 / 17.9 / 19.9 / 30.7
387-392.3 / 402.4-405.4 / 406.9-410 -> -0.13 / 18.2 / 30.6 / 30.2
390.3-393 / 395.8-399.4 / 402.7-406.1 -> 0.16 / 18.9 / 21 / 30.1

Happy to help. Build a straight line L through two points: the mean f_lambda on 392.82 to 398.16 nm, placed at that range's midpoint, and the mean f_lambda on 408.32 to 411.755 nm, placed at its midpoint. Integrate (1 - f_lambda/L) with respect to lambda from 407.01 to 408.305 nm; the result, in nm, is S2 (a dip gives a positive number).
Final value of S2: -0.07 nm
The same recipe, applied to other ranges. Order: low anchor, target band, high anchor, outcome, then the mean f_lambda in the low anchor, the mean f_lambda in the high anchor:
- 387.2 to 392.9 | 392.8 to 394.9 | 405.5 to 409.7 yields 0.742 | 18.2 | 29.5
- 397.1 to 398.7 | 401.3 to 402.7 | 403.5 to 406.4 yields -0.242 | 23.3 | 29.8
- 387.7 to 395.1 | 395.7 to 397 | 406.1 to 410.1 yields 0.338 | 17.2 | 29.5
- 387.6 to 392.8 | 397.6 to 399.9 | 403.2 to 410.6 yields -0.337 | 18.5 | 29.6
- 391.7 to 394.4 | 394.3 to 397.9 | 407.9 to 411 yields -0.116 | 14.5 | 30.3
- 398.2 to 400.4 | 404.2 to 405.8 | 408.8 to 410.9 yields -0.061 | 29.3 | 29.6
